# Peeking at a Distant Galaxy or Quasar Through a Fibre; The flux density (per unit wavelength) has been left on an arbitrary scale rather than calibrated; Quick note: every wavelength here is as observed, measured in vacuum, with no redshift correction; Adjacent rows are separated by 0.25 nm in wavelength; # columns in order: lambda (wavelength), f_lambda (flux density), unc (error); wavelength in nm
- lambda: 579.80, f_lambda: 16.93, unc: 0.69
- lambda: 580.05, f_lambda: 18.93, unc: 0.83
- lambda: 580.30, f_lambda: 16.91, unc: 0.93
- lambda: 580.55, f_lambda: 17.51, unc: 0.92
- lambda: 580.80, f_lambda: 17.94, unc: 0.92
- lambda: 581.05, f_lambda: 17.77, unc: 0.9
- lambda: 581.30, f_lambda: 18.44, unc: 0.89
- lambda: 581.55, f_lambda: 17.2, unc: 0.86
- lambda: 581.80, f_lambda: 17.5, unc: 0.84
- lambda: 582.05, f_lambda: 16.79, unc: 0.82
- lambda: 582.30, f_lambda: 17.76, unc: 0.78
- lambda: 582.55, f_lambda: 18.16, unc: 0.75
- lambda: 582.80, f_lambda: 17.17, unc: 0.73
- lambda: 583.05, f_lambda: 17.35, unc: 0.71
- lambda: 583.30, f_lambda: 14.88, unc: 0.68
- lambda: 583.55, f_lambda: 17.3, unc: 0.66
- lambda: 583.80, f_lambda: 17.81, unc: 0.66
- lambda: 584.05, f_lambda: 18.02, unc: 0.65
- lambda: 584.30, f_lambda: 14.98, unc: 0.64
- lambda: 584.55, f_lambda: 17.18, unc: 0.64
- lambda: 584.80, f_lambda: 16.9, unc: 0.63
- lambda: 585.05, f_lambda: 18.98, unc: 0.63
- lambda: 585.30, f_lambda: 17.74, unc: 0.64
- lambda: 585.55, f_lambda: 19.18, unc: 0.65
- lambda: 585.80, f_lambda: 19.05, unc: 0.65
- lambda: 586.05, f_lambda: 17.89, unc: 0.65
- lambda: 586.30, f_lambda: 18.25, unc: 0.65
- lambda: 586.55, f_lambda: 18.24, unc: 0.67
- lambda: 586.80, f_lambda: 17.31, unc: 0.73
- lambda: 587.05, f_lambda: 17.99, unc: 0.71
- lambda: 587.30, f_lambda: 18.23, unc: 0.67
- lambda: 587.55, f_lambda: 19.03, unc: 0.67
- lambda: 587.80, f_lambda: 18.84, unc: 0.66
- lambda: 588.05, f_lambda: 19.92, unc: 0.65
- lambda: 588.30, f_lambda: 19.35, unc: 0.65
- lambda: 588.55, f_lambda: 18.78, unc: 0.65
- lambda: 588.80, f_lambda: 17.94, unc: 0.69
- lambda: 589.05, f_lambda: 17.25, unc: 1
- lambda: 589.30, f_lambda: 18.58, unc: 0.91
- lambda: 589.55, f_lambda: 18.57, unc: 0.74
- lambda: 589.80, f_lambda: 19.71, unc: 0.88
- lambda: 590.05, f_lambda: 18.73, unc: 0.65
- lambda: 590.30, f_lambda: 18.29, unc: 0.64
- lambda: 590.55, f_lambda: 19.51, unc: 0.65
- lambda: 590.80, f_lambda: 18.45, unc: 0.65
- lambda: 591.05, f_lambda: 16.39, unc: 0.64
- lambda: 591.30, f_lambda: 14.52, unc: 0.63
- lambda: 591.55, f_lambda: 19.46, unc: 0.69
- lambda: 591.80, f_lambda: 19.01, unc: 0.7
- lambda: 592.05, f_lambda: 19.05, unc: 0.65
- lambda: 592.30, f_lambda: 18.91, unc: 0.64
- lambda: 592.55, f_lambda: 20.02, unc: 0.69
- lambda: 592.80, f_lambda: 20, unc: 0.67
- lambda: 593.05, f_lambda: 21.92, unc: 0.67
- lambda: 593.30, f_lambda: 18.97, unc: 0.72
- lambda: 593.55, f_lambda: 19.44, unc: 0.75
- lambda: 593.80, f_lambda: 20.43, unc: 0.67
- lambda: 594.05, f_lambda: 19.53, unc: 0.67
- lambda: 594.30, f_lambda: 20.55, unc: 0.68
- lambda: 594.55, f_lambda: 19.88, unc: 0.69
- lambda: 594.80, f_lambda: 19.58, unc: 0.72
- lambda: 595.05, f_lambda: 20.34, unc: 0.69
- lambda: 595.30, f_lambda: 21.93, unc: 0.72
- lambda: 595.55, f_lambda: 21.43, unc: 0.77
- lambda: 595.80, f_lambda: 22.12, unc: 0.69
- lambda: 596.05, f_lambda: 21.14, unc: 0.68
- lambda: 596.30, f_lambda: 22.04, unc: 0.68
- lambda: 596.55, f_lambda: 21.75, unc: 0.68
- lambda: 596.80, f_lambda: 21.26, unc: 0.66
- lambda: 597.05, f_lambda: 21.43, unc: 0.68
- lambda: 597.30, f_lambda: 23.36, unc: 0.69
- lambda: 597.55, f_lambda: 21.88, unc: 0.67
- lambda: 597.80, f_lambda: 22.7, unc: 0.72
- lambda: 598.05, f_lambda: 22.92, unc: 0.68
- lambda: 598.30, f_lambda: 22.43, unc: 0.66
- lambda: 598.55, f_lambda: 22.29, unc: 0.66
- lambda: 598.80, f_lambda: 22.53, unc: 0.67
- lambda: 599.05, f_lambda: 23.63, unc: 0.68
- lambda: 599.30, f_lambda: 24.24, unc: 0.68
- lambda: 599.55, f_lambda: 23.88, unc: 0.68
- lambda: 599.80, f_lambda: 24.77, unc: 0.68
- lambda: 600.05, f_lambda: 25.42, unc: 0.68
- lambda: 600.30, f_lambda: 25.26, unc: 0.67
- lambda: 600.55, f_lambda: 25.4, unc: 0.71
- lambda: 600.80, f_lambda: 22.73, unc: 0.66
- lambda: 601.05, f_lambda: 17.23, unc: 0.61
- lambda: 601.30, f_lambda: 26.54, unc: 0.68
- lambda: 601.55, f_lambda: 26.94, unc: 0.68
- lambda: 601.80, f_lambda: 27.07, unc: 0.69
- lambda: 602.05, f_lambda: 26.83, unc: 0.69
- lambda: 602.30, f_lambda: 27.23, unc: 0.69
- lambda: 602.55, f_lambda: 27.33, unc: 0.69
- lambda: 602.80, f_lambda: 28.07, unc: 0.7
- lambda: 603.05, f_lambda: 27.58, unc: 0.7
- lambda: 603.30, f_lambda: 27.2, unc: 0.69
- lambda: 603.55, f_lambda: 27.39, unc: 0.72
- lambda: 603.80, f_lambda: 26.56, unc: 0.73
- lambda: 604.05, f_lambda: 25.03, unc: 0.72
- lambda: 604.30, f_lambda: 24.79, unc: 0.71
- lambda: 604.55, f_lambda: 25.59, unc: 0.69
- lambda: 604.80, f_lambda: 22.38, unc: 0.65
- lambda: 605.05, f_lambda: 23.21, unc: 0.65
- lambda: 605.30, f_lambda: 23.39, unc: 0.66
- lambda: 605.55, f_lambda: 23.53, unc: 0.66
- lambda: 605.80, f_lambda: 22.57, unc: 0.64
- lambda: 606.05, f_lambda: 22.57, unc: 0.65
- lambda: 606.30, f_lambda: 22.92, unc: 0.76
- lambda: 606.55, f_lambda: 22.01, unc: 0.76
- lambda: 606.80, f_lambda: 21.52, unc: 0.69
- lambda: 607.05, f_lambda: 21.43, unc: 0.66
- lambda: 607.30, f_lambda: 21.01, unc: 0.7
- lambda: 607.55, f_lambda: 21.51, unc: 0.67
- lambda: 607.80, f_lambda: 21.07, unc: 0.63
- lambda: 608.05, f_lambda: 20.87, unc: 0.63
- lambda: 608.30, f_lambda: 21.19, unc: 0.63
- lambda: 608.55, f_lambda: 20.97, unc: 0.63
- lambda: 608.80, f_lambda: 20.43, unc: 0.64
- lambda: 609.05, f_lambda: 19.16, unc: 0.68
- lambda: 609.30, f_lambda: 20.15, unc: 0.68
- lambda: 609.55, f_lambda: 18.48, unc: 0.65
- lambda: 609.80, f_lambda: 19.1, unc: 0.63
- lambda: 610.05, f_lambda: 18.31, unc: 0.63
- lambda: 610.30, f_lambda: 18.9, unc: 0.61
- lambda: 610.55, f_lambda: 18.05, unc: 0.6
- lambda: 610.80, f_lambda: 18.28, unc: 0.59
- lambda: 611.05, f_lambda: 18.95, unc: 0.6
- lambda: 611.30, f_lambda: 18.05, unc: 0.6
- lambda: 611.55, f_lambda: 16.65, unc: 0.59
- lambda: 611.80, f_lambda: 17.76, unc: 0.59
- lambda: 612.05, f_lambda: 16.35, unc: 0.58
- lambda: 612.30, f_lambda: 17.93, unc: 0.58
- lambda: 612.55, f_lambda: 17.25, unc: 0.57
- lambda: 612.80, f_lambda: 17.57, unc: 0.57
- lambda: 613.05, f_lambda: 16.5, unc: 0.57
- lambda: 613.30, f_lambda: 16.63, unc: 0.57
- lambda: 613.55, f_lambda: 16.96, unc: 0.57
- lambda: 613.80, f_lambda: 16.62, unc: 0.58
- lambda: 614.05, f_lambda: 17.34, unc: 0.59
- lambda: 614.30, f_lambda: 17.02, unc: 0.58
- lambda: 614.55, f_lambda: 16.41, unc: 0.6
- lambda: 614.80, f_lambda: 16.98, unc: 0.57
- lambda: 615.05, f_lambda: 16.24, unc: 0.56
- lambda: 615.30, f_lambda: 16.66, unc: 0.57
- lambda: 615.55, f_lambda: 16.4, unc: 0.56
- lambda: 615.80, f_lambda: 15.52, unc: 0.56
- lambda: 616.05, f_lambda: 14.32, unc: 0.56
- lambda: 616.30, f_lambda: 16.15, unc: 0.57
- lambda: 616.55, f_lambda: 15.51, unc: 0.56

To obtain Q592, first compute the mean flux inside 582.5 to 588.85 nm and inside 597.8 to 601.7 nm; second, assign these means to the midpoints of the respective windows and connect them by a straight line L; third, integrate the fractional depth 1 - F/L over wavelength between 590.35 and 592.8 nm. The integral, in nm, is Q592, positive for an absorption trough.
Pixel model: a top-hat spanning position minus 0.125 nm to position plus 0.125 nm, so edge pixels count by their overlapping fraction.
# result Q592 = 0.23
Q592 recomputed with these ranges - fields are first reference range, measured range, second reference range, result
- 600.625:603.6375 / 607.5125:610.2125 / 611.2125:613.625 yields 0.02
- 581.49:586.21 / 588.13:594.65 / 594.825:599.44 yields 0.37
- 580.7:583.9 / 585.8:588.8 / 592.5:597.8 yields 0.04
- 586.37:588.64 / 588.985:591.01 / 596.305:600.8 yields 0.11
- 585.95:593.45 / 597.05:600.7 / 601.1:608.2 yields -0.23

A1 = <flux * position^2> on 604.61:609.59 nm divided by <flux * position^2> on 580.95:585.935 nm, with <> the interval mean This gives 1.3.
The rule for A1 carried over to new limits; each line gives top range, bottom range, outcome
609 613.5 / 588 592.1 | 1.05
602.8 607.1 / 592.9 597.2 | 1.20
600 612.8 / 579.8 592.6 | 1.32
